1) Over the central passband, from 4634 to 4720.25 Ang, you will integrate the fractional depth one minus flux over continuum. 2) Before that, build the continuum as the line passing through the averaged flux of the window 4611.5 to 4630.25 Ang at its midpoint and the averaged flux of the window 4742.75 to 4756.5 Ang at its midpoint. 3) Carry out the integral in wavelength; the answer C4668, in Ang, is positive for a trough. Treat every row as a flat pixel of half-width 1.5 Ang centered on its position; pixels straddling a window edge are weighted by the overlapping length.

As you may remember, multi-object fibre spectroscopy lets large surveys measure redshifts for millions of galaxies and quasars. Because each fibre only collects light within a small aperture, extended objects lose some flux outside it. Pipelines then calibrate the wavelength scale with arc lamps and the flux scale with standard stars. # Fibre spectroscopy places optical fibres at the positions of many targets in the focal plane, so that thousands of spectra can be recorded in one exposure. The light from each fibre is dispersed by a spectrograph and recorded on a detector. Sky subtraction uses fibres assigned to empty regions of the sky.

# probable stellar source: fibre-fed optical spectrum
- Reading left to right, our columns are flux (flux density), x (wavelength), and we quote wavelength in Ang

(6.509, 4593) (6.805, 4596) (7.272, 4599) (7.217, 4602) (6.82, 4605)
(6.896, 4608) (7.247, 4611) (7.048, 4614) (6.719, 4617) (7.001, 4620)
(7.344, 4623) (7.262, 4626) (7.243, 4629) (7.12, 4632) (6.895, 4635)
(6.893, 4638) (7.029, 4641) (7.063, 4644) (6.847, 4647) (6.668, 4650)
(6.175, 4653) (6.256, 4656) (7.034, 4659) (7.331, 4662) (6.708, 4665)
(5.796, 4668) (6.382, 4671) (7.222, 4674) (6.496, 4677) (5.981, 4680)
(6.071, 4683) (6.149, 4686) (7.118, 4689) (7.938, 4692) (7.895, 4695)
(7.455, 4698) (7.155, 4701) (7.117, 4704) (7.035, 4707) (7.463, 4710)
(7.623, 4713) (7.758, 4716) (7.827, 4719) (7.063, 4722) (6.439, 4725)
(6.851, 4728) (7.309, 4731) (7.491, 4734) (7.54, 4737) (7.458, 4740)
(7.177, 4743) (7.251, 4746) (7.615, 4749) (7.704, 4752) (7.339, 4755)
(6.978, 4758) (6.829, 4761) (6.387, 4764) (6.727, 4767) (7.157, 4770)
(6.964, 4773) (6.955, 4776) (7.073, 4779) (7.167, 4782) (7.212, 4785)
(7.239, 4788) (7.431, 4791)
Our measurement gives 3.72 Ang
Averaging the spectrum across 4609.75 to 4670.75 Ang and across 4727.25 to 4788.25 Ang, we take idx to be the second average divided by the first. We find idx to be 1.04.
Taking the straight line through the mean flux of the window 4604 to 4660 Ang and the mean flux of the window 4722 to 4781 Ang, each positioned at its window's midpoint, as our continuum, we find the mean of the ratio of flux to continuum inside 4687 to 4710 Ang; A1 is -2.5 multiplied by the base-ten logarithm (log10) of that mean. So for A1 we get -0.050 mag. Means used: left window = 6.92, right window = 7.12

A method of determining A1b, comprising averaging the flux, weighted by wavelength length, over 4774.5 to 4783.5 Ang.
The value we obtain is 7.07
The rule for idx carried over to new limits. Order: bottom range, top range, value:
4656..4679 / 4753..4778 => 1.04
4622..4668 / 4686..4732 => 1.06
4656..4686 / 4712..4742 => 1.12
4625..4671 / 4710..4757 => 1.08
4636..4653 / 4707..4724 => 1.09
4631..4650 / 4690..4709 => 1.07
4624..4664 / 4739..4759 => 1.07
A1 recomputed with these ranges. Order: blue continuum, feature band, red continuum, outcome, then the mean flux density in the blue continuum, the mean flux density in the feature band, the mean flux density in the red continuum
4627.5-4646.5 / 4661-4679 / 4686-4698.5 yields 0.10 mag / 7.03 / 6.62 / 7.44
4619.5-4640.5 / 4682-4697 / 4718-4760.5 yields 0.02 mag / 7.11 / 7.08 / 7.27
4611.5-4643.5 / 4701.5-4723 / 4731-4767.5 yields -0.03 mag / 7.06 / 7.41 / 7.23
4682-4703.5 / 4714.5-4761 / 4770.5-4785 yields -0.03 mag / 7.14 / 7.3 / 7.07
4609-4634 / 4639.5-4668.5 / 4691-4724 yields 0.08 mag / 7.11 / 6.72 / 7.46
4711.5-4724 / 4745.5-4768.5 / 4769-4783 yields 0.02 mag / 7.52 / 7.1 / 7.06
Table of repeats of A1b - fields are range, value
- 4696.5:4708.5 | 7.19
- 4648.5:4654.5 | 6.42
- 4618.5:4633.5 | 7.19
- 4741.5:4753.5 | 7.44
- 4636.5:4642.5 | 6.96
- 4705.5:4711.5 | 7.25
